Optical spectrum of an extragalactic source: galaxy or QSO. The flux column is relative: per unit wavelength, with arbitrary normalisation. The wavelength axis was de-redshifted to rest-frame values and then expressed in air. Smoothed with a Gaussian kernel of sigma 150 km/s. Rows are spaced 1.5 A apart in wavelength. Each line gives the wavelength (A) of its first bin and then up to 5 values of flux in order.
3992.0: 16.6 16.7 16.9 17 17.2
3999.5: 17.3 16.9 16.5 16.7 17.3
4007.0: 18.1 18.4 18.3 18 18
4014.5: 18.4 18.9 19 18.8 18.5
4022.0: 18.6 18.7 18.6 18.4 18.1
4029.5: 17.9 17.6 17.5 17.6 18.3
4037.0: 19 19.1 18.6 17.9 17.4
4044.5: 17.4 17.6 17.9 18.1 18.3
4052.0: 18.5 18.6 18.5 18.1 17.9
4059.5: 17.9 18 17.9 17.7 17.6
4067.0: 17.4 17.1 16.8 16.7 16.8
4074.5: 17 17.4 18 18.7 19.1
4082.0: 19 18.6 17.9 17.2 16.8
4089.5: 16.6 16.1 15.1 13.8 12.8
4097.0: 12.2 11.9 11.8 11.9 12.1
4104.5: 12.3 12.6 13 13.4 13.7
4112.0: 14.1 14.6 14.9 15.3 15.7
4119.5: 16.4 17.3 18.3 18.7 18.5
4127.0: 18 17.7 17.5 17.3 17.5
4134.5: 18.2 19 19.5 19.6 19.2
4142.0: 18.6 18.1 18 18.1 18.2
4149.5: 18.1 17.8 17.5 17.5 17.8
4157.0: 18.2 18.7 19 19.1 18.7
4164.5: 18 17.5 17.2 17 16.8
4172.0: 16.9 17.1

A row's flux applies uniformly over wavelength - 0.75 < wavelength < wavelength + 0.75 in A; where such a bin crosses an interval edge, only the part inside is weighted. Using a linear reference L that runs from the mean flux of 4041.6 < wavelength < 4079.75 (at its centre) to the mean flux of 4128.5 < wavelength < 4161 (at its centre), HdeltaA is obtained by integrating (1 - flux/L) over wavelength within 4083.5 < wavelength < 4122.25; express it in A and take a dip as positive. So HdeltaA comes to 7.5 A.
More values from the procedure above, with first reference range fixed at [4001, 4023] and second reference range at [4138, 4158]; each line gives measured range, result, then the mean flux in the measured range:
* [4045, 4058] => 0.0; 18.2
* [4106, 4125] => 2.9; 15.4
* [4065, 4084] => 0.5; 17.7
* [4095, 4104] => 3.0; 12.1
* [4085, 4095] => 1.2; 16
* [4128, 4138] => 0.1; 18.1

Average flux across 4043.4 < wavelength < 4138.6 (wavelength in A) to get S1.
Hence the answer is 16.6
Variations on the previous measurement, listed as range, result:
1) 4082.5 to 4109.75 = 14.3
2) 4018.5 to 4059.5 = 18.2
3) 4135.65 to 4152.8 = 18.5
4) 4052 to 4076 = 17.6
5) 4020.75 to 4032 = 18.3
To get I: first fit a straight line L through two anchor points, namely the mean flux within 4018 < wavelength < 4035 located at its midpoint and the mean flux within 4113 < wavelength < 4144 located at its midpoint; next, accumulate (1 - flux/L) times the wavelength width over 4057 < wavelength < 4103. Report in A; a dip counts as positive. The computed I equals 3.9 A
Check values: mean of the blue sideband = 18.2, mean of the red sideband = 17.6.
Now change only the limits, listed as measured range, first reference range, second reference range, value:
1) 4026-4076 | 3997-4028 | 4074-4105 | -3.2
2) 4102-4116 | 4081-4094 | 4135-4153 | 3.3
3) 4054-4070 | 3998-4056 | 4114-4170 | 0.2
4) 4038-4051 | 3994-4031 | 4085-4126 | -0.9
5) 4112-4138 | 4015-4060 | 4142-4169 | 1.3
